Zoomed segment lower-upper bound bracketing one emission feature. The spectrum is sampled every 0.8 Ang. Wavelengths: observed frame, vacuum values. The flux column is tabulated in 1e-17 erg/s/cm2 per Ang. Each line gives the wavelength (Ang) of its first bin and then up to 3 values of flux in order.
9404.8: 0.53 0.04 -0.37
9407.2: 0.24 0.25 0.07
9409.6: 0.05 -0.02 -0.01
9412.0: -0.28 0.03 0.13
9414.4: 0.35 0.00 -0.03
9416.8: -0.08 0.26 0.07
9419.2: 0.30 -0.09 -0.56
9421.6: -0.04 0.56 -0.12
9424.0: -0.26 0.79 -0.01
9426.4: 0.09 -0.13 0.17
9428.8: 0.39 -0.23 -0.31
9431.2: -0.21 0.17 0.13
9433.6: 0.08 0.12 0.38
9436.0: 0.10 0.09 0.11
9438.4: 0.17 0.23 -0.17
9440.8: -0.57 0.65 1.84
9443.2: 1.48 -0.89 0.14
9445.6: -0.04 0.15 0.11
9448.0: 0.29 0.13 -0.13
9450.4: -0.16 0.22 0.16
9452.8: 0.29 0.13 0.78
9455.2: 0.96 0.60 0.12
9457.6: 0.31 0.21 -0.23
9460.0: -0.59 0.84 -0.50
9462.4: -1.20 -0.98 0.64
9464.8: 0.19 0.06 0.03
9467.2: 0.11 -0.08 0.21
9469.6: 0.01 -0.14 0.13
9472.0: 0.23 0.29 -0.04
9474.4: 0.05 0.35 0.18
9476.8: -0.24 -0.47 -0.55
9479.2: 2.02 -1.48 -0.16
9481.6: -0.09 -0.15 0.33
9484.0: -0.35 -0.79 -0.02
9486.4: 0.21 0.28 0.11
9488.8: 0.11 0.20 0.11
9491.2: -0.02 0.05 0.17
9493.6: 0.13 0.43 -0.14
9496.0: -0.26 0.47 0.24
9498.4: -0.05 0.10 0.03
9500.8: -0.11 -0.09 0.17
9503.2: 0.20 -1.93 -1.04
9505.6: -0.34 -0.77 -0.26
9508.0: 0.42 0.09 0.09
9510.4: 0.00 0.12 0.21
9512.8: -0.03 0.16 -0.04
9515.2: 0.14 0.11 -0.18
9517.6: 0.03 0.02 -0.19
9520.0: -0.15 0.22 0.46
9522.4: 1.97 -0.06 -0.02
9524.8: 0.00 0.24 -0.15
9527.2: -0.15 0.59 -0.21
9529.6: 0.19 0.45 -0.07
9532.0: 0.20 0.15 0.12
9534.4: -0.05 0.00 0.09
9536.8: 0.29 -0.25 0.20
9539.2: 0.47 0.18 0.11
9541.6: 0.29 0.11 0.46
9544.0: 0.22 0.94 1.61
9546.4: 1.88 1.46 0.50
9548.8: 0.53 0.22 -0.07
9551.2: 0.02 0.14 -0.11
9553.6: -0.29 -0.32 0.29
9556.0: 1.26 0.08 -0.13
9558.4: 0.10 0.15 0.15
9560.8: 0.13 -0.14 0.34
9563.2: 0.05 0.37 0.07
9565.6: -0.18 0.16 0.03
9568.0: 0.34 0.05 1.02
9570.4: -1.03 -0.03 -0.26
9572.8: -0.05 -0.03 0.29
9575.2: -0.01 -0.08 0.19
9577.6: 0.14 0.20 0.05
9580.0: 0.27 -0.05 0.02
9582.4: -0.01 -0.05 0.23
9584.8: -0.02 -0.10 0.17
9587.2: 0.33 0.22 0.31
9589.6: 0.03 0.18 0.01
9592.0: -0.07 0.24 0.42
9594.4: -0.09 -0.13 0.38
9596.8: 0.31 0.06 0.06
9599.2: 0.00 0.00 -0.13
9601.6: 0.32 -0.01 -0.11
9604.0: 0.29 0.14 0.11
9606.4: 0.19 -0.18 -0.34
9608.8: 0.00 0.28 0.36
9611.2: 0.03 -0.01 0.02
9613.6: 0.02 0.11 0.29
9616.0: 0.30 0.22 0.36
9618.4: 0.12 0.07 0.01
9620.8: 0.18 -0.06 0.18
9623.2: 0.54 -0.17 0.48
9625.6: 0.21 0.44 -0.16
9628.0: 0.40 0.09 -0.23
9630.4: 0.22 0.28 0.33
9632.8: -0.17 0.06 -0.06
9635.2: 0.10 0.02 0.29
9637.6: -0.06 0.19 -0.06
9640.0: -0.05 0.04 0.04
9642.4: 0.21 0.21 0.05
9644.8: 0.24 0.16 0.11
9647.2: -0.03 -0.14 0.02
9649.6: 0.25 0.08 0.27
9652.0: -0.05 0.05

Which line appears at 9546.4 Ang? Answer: [O III] 5007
